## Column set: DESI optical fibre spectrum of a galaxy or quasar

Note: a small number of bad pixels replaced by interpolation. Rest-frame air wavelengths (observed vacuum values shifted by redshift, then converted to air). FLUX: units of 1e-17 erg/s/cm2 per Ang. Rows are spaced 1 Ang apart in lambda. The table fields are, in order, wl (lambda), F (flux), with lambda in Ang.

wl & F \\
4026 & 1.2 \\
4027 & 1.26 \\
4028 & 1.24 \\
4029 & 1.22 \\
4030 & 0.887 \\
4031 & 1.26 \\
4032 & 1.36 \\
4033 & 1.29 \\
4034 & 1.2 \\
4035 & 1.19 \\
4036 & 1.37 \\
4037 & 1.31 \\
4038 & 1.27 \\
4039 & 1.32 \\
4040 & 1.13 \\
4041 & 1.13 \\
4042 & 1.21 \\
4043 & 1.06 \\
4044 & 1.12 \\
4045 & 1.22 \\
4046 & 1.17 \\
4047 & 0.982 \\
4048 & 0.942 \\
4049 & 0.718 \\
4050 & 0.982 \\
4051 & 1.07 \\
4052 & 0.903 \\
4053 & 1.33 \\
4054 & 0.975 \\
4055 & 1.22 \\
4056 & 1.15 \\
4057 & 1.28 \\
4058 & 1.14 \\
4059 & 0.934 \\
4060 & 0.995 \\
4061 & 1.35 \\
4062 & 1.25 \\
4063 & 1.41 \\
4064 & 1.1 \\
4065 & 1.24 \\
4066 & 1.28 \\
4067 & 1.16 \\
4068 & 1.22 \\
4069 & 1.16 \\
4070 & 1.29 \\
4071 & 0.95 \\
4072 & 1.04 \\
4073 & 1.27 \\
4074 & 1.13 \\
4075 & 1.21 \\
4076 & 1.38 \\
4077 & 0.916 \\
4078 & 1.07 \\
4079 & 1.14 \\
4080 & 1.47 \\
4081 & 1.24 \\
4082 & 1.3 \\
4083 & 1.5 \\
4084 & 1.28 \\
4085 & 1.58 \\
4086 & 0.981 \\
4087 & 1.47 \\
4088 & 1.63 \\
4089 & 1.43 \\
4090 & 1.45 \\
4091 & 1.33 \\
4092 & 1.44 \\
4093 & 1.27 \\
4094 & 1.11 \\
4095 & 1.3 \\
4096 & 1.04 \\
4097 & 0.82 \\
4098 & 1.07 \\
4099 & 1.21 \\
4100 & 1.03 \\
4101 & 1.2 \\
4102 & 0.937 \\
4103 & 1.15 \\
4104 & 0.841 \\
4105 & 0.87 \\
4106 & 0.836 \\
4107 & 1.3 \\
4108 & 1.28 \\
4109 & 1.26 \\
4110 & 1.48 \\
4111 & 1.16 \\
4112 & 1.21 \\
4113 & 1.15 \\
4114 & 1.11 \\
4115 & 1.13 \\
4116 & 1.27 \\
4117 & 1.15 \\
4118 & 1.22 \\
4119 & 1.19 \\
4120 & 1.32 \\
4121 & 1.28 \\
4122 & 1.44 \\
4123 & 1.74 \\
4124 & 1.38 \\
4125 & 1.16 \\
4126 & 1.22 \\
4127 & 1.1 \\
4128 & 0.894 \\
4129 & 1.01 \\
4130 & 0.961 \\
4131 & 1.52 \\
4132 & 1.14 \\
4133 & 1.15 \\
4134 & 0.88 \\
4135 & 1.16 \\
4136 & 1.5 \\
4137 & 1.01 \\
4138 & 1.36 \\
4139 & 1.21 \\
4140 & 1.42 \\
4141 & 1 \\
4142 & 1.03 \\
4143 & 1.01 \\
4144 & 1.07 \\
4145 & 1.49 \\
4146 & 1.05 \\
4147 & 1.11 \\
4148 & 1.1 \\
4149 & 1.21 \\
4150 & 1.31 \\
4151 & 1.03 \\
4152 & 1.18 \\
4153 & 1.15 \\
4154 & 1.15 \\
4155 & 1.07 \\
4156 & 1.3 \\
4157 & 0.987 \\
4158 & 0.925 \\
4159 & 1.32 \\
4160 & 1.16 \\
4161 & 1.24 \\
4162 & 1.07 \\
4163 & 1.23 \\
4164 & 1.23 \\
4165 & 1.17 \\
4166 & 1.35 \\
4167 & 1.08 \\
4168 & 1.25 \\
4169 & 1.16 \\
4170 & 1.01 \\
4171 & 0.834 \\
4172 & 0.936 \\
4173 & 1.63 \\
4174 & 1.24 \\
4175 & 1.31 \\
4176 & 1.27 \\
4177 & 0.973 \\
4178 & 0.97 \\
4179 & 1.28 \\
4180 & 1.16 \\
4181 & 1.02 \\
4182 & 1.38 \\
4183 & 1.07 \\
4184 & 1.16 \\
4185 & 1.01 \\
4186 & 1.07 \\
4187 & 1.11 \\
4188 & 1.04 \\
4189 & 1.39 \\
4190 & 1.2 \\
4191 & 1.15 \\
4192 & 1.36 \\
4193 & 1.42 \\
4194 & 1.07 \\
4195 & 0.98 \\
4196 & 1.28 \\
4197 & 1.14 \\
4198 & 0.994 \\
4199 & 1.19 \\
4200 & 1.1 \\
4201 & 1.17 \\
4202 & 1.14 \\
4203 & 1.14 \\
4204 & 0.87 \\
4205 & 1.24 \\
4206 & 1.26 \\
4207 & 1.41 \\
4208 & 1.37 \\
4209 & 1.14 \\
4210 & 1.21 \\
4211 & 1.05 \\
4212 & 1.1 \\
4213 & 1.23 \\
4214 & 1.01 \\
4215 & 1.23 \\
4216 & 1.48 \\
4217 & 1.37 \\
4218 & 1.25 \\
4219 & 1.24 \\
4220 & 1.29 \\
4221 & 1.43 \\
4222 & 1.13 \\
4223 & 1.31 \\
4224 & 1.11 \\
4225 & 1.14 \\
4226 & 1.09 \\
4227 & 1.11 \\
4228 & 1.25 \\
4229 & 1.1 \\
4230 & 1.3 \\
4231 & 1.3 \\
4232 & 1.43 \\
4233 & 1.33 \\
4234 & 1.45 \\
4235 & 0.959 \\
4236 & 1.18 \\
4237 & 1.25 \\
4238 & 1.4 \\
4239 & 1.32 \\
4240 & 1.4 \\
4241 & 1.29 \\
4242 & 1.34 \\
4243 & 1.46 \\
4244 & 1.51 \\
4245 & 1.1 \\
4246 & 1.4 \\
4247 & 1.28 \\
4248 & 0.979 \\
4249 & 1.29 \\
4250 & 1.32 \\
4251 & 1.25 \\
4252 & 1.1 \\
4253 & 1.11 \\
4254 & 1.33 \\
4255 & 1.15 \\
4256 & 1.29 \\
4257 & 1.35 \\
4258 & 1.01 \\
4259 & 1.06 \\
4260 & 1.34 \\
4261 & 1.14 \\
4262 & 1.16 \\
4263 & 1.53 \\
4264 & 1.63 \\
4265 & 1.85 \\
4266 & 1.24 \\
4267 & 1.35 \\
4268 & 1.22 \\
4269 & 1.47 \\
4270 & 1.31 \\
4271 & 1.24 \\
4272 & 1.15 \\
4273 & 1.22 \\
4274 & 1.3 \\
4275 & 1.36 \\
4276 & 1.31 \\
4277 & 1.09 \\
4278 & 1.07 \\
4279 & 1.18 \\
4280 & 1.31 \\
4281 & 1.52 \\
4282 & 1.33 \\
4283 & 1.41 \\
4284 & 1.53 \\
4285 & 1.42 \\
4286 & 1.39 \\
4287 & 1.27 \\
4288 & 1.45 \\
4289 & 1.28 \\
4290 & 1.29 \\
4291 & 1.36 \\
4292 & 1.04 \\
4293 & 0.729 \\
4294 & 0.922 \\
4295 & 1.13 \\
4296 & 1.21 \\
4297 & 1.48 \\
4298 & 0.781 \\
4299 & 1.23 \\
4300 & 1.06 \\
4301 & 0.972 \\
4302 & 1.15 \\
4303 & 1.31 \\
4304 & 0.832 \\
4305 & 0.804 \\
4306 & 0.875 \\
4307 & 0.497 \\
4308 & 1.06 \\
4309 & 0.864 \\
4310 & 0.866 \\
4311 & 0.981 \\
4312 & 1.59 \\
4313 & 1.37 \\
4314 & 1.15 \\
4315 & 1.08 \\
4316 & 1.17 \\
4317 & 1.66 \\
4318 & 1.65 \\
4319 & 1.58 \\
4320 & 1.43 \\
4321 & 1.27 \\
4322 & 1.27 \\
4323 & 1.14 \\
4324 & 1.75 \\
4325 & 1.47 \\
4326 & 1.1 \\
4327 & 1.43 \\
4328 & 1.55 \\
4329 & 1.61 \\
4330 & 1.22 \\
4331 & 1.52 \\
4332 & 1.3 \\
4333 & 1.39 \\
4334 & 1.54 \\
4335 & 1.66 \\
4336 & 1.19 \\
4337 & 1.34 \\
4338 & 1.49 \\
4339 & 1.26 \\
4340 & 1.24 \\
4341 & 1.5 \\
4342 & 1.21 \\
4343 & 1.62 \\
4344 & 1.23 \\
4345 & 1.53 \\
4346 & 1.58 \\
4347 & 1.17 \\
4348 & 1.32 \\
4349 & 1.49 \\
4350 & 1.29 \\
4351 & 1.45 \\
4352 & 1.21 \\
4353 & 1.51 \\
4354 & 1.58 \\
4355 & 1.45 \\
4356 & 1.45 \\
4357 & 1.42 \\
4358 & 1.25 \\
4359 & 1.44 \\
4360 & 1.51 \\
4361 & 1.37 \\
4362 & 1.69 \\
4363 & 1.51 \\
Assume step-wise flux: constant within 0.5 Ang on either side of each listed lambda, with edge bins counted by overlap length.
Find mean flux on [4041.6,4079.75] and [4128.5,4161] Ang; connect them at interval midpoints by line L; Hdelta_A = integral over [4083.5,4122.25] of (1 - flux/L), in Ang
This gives -2.2 Ang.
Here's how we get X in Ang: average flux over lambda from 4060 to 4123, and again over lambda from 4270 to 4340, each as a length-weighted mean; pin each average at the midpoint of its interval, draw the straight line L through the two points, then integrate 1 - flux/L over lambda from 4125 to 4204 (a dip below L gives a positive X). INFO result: 4.83 Ang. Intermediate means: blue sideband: 1.22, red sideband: 1.25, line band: 1.15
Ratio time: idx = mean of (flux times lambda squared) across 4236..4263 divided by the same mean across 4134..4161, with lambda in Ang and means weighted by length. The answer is 1.1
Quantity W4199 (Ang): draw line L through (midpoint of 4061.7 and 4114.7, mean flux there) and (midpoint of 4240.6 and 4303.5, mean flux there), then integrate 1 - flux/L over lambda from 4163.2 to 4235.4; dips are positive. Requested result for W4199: 2.8 Ang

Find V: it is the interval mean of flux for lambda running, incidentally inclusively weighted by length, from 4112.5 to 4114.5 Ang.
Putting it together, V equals 1.13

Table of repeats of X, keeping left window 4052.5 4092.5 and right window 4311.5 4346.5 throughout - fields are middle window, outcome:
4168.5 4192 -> 2.8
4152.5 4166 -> 1.4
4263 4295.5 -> 1.8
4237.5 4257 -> 1.0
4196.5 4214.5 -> 2.3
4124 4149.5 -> 2.5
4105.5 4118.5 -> 0.7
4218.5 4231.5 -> 1.2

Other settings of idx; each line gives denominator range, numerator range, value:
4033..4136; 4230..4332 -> 1.16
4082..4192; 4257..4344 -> 1.16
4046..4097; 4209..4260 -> 1.12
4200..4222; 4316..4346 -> 1.23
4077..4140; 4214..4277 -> 1.12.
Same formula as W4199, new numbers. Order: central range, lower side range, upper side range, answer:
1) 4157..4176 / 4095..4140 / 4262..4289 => 0.8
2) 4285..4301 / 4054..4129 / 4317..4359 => 2.3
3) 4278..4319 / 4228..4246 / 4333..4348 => 5.2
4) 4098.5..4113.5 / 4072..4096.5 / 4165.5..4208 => 1.6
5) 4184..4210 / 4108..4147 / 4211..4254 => 1.4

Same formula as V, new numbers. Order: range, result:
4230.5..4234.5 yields 1.38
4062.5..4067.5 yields 1.24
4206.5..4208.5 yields 1.39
